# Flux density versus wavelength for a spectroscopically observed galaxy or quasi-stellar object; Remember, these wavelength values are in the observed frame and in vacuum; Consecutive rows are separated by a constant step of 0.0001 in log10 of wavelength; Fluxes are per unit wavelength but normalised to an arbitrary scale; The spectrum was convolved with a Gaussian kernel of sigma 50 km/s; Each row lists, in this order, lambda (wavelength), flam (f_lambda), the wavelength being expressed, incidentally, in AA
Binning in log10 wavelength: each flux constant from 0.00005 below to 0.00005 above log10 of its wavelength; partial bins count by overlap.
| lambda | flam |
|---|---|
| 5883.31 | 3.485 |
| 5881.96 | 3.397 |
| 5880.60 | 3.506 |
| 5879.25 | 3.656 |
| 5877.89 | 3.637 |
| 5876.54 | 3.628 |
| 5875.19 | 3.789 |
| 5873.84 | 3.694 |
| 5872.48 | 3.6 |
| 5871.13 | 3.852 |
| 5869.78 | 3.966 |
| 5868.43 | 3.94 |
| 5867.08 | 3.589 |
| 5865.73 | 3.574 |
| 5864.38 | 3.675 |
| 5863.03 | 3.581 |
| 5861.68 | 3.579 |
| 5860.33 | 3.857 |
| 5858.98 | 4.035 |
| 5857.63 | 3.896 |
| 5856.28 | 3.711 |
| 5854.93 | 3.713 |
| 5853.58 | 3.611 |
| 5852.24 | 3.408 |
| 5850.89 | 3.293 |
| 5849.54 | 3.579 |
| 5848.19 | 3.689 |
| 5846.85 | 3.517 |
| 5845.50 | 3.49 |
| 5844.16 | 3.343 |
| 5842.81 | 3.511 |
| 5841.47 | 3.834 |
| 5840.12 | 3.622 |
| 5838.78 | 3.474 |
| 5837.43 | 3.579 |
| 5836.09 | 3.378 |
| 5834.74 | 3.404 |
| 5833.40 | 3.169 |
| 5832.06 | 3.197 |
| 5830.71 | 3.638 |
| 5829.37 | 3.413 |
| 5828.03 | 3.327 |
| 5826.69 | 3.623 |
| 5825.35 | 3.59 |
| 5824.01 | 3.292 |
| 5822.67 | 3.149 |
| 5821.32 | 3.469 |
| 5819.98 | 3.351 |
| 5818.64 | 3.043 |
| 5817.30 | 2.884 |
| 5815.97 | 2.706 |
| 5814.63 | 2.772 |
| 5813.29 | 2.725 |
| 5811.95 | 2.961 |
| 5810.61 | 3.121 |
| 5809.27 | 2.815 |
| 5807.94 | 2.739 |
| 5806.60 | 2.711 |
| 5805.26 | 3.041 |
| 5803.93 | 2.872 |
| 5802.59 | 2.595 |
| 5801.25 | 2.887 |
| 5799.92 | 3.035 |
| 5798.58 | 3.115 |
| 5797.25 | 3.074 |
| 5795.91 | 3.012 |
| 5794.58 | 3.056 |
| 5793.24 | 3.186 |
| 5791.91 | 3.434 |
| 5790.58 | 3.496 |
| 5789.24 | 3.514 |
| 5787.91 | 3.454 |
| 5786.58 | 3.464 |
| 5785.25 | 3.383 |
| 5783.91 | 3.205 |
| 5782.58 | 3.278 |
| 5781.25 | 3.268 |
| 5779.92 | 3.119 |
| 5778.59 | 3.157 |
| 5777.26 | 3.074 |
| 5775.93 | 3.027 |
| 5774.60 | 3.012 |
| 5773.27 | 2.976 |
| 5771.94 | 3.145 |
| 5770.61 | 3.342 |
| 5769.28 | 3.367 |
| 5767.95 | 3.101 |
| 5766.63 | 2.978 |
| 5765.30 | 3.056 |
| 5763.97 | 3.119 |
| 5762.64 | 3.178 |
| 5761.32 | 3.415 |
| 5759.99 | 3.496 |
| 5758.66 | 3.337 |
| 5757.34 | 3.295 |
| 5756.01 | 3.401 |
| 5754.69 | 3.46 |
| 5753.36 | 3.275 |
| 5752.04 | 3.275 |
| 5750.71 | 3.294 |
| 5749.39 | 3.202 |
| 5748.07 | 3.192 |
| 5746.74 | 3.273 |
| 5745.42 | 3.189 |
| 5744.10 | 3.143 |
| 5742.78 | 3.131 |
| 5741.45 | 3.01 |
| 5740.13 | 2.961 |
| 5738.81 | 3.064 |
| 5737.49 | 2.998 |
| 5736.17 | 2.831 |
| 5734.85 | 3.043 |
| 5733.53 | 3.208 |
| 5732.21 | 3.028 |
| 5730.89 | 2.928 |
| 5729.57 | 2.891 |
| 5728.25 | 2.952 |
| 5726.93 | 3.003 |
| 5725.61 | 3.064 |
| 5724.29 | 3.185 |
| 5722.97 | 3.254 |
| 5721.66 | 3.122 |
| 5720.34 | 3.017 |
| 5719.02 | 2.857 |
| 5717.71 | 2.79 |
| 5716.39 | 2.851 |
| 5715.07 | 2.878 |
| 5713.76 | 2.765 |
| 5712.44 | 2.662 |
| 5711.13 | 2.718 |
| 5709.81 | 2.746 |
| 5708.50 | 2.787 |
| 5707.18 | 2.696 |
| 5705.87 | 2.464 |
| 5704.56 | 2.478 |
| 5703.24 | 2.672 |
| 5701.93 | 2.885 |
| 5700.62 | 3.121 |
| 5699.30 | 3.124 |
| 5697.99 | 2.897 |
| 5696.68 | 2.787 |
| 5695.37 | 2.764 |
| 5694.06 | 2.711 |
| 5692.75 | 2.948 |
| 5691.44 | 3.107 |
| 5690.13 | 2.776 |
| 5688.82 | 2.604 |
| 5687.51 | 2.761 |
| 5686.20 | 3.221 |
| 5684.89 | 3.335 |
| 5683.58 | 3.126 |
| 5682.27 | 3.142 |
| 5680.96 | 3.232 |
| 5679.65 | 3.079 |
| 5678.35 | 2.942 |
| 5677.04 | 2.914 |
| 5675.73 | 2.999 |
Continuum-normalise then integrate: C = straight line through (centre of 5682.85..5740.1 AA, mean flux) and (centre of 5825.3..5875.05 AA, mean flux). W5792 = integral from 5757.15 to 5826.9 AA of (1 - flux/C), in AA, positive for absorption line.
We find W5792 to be 3.5 AA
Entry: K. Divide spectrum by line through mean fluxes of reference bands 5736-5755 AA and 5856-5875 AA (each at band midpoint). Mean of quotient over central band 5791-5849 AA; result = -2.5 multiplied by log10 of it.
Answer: 0.10 mag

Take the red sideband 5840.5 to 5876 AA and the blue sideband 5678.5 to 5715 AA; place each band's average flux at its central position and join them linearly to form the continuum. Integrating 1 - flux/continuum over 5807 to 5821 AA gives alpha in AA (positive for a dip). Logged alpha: 2.1 AA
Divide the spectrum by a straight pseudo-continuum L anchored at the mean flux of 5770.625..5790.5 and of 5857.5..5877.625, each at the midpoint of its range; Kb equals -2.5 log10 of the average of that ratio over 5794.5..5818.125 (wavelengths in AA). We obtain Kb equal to 0.17 mag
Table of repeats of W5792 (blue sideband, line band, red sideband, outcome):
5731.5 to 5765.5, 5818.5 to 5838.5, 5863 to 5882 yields 0.7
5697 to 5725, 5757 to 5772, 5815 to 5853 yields -0.7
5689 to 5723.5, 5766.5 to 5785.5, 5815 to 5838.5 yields -0.3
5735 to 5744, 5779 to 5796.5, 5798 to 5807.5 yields -2.3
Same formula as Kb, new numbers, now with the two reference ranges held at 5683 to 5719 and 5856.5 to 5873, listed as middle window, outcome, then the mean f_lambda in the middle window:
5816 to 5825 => 0.11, 3.18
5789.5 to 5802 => 0.07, 3.15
